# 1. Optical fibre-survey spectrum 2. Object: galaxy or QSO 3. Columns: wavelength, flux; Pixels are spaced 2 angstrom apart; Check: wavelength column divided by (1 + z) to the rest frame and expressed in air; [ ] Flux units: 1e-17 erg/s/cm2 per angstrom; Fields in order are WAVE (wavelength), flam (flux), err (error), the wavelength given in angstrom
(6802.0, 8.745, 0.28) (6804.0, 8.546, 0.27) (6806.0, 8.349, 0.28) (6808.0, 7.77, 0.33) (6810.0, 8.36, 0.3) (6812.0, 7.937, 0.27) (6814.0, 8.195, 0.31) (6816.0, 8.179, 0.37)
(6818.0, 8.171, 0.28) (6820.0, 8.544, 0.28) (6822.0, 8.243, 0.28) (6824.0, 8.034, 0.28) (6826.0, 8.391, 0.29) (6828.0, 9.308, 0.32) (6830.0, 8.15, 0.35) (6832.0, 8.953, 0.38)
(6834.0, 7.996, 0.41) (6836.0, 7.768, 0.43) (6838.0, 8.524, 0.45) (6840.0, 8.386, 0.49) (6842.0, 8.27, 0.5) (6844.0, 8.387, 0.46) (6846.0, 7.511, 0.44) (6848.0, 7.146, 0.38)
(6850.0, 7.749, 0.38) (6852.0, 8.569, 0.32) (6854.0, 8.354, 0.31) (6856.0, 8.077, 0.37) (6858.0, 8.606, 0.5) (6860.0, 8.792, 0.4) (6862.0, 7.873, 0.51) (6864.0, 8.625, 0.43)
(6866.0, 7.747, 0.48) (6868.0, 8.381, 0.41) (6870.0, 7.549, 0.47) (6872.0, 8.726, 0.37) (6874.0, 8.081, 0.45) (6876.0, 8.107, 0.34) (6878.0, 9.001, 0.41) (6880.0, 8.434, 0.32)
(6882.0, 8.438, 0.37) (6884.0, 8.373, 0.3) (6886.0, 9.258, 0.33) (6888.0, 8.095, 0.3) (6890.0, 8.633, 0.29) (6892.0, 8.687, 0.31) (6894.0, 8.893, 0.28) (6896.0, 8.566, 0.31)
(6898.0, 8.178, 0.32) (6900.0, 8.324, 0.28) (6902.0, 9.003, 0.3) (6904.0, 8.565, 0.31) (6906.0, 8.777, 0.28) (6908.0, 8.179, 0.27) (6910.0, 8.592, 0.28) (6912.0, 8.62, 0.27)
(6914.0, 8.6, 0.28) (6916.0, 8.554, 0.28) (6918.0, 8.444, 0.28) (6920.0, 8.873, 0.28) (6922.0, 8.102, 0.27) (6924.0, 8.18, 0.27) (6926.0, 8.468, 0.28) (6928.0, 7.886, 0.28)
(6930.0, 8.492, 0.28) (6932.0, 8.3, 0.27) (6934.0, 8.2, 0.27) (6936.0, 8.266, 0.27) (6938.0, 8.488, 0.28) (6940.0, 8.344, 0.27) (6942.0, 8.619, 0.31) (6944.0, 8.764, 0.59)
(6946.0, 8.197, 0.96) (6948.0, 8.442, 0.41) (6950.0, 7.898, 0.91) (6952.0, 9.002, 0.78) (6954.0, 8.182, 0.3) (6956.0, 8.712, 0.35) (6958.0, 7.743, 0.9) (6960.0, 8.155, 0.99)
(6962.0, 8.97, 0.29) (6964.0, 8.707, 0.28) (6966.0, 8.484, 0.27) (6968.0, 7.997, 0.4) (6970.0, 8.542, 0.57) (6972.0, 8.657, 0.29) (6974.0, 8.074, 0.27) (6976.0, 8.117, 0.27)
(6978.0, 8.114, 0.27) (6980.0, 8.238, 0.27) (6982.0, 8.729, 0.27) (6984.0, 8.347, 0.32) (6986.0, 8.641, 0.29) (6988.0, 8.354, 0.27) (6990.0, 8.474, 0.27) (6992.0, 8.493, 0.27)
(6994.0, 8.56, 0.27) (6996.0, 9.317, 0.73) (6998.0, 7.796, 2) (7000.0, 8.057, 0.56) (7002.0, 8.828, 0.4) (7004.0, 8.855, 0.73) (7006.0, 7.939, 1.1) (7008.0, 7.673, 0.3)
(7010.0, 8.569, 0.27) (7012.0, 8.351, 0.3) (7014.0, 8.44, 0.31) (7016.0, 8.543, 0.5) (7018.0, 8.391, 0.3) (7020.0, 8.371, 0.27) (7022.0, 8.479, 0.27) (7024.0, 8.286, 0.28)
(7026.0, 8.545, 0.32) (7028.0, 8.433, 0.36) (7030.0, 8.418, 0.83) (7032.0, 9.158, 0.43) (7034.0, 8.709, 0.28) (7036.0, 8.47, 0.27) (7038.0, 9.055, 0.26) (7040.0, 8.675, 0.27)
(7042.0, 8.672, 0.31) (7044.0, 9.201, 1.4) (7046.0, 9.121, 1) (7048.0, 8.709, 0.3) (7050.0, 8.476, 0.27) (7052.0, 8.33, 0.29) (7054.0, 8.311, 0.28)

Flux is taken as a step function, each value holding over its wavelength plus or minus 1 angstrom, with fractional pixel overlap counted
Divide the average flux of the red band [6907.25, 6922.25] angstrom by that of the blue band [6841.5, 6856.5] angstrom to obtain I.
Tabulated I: 1.07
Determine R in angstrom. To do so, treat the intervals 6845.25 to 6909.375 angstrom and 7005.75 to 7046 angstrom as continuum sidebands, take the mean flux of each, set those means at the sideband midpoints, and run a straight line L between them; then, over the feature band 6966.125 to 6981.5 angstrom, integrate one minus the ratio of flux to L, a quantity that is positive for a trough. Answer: 0.4 angstrom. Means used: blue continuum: 8.36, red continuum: 8.54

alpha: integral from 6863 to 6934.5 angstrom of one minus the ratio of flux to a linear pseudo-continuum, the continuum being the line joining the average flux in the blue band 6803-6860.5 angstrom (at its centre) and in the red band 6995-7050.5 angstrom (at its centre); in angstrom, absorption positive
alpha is -0.8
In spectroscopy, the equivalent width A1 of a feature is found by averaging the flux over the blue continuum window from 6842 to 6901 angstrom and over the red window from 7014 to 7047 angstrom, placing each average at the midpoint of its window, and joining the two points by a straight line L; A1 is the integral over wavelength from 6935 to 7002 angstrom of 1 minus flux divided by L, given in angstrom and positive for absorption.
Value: 0.8 angstrom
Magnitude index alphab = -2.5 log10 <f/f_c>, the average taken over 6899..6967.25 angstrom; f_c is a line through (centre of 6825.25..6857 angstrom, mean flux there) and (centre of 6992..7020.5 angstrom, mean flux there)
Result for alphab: -0.02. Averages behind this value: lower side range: 8.22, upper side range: 8.41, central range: 8.44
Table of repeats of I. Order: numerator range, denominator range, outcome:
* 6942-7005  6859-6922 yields 1.00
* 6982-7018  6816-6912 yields 1.01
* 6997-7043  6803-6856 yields 1.03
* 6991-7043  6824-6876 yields 1.03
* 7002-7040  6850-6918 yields 1.01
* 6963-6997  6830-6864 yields 1.03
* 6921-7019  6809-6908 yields 1.00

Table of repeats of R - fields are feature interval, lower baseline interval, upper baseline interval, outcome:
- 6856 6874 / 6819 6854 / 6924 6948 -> 0.0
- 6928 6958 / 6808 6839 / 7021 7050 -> 0.5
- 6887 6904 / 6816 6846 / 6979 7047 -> -0.3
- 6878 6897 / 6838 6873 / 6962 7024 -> -0.9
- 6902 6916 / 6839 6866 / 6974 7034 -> -0.5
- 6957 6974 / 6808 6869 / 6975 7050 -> 0.1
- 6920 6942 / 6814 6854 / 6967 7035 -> 0.1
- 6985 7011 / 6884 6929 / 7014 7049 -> 0.6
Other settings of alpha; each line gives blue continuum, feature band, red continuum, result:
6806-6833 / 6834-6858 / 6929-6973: 0.7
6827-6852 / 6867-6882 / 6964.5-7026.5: -0.2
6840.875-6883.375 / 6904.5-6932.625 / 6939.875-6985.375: -0.4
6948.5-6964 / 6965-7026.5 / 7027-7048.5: 1.4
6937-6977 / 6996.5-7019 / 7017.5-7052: 0.6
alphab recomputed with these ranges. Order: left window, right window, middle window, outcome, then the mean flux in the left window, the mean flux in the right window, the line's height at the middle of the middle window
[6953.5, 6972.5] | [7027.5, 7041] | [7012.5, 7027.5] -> 0.03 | 8.41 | 8.71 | 8.65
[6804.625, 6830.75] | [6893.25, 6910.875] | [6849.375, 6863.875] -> 0.01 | 8.28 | 8.56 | 8.41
